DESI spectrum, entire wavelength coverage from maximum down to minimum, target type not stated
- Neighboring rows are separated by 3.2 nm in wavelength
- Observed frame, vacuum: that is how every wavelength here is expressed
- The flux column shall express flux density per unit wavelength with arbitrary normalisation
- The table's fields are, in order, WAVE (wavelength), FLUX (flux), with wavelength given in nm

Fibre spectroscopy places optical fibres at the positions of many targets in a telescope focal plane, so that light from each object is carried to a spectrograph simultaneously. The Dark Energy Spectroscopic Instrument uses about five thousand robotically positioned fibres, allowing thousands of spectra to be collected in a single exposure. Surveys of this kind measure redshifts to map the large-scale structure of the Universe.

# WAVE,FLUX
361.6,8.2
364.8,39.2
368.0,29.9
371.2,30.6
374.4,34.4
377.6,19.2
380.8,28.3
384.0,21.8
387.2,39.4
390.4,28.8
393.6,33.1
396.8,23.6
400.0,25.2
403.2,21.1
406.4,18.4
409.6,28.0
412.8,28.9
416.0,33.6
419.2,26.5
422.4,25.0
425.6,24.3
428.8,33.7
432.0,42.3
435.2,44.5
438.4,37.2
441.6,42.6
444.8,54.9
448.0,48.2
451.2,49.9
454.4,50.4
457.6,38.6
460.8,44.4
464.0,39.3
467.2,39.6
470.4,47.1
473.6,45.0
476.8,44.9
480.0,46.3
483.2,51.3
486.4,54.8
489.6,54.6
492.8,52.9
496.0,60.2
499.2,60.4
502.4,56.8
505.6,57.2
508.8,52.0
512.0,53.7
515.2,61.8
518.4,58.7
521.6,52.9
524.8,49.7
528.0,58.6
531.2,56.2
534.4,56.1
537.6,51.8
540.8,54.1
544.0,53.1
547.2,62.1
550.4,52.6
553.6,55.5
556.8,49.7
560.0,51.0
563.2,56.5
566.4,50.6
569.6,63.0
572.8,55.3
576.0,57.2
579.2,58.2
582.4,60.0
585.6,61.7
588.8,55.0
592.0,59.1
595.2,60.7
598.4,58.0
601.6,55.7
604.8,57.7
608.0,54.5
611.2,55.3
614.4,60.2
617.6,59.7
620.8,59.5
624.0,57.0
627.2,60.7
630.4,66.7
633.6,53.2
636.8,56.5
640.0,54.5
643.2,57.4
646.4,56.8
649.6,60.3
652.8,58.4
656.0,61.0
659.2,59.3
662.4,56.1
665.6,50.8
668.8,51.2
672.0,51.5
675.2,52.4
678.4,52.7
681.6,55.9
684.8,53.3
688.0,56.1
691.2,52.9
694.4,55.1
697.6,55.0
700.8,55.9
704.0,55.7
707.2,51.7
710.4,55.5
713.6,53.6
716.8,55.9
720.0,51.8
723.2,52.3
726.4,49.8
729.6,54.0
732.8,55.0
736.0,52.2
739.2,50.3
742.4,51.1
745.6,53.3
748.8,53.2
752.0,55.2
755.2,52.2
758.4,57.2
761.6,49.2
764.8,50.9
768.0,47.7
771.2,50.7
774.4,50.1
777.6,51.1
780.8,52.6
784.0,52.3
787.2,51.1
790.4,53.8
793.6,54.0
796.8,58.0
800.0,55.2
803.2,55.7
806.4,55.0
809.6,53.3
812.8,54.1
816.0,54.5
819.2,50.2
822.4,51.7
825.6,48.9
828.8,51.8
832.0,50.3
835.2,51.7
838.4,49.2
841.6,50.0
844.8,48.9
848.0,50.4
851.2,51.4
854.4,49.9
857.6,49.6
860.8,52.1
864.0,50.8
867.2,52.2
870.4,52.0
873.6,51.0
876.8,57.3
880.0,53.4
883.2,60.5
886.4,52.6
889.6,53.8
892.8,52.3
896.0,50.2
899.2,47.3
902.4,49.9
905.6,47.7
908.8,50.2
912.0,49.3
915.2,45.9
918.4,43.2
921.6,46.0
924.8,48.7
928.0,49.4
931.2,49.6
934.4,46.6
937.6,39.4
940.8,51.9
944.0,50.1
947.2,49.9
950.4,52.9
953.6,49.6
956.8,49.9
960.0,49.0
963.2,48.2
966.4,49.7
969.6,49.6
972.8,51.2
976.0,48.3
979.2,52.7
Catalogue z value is 0.076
